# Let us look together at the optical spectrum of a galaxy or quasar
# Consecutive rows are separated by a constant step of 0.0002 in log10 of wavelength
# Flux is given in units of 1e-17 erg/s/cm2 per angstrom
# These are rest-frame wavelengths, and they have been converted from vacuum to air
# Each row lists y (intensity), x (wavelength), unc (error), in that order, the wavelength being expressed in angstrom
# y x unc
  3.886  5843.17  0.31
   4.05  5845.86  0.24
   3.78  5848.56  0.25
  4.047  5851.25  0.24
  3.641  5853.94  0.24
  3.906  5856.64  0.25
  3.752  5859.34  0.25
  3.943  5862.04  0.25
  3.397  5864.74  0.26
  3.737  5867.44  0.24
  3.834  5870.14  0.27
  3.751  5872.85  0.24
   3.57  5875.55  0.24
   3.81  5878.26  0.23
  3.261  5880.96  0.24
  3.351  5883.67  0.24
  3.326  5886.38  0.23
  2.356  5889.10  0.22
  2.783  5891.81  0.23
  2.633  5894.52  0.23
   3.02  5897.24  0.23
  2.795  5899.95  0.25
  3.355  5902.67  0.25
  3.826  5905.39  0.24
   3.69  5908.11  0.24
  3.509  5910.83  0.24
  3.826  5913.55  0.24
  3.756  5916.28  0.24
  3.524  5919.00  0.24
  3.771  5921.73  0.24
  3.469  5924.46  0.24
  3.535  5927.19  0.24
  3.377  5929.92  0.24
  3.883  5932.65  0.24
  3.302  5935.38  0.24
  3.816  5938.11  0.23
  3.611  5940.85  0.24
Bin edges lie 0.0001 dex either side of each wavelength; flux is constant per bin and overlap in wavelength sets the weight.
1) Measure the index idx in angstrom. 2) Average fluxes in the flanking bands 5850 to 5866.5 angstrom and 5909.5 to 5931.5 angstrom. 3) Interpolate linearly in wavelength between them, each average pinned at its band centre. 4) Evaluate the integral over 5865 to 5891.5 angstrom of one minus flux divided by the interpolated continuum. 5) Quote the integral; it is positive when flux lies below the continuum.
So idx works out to 2.2 angstrom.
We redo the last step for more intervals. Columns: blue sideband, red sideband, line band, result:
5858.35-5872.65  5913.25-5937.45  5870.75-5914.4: 4.4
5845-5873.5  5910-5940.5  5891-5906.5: 2.6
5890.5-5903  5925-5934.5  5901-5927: -3.1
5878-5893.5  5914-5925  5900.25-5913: -0.4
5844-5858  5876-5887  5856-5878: -0.5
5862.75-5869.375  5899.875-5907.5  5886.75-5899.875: 2.8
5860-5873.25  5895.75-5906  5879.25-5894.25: 1.8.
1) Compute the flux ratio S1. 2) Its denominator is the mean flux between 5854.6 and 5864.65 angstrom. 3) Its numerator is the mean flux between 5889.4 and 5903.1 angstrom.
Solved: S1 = 0.75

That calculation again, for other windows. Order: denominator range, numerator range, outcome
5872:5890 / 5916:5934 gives 1.07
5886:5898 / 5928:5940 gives 1.30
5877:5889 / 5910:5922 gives 1.11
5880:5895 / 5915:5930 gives 1.21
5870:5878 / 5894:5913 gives 0.89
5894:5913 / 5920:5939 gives 1.08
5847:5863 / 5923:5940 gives 0.93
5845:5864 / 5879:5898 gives 0.78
